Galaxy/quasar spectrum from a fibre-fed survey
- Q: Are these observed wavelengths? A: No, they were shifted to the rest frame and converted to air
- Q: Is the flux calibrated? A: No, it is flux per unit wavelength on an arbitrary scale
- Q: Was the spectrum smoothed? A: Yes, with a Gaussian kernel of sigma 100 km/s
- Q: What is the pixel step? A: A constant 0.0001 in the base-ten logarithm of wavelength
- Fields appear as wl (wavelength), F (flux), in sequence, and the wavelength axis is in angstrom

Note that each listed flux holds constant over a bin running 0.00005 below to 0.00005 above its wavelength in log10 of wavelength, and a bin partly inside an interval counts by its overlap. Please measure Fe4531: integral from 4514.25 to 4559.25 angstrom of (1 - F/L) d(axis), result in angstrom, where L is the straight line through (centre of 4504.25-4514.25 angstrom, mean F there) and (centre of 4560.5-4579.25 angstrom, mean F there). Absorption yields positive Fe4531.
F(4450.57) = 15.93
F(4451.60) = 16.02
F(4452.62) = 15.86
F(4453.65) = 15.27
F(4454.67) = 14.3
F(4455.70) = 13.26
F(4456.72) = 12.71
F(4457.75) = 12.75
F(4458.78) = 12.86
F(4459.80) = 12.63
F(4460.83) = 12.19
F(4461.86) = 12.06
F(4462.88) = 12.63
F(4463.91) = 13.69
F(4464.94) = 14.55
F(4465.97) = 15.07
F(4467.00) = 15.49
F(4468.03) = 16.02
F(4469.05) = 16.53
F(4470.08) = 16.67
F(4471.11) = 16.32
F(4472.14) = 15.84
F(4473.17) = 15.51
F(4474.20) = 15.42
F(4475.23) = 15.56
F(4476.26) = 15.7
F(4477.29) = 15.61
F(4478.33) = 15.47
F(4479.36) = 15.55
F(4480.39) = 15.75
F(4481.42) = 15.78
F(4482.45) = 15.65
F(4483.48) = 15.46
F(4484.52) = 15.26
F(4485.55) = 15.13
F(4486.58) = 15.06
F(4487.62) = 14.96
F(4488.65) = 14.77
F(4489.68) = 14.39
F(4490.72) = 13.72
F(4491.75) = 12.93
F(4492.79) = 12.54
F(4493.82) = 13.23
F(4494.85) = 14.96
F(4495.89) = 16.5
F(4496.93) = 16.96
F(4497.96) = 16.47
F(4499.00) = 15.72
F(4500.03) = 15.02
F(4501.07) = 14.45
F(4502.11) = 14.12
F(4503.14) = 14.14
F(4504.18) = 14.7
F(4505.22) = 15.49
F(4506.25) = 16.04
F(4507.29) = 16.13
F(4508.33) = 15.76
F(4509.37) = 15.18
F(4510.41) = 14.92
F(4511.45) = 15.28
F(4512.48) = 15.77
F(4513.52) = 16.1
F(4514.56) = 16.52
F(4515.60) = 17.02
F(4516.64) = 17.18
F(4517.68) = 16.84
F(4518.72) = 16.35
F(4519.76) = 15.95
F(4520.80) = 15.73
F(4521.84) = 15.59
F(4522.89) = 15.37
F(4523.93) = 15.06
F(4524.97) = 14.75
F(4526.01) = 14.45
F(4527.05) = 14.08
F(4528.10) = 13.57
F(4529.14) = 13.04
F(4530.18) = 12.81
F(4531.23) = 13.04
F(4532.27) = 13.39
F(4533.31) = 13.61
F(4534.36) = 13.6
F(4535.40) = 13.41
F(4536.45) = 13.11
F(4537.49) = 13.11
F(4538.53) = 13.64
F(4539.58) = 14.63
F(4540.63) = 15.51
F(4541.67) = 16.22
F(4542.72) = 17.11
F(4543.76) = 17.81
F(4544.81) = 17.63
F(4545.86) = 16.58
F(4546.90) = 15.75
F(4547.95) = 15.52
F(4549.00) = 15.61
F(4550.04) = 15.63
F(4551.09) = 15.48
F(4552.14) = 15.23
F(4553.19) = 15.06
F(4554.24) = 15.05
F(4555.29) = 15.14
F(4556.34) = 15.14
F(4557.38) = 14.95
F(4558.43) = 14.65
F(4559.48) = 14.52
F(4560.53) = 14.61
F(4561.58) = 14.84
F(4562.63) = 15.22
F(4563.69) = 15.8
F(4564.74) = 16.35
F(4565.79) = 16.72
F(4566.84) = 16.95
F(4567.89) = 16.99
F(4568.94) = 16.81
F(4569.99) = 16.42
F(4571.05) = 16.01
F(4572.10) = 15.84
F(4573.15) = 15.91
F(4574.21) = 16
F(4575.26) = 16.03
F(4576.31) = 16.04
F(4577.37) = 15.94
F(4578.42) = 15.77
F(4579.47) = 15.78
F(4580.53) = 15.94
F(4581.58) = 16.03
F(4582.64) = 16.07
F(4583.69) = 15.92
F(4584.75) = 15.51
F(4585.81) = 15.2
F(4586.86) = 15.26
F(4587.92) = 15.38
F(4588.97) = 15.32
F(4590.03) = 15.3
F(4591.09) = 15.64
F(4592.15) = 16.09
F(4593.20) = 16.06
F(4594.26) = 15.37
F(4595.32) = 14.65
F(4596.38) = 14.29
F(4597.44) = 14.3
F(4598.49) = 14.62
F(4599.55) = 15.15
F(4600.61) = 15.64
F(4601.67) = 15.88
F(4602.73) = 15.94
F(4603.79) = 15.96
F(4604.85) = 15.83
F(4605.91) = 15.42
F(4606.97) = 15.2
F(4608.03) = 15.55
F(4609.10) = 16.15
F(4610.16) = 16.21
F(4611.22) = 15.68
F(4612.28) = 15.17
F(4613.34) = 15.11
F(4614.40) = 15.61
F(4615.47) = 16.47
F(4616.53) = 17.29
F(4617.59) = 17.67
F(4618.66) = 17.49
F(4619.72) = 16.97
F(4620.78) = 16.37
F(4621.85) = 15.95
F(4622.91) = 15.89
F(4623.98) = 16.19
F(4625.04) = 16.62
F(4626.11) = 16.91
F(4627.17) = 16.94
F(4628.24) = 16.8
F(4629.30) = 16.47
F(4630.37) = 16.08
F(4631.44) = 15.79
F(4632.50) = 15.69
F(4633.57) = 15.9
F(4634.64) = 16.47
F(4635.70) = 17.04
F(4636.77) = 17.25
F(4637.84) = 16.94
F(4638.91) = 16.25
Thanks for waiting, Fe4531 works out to 2.0 angstrom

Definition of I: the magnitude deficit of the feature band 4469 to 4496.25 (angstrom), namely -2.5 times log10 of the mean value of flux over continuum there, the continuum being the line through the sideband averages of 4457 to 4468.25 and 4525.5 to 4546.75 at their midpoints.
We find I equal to -0.10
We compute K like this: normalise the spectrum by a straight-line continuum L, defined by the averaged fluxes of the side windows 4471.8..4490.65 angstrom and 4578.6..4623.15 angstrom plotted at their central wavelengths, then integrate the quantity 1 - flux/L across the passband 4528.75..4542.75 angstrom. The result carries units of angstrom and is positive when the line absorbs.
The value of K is 1.4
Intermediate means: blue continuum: 15.3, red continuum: 15.7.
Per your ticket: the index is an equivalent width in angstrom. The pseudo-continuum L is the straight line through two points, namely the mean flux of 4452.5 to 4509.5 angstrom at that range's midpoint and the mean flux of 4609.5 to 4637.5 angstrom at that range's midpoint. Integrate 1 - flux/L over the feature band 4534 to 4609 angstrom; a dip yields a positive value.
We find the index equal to 1.4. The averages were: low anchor 14.8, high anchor 16.4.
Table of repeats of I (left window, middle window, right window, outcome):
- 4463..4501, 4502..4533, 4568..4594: 0.021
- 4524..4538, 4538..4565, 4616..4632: -0.092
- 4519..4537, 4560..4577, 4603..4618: -0.069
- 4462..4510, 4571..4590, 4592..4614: -0.026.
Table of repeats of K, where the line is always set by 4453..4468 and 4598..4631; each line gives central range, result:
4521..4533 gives 0.45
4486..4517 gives -1.95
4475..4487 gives -1.33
